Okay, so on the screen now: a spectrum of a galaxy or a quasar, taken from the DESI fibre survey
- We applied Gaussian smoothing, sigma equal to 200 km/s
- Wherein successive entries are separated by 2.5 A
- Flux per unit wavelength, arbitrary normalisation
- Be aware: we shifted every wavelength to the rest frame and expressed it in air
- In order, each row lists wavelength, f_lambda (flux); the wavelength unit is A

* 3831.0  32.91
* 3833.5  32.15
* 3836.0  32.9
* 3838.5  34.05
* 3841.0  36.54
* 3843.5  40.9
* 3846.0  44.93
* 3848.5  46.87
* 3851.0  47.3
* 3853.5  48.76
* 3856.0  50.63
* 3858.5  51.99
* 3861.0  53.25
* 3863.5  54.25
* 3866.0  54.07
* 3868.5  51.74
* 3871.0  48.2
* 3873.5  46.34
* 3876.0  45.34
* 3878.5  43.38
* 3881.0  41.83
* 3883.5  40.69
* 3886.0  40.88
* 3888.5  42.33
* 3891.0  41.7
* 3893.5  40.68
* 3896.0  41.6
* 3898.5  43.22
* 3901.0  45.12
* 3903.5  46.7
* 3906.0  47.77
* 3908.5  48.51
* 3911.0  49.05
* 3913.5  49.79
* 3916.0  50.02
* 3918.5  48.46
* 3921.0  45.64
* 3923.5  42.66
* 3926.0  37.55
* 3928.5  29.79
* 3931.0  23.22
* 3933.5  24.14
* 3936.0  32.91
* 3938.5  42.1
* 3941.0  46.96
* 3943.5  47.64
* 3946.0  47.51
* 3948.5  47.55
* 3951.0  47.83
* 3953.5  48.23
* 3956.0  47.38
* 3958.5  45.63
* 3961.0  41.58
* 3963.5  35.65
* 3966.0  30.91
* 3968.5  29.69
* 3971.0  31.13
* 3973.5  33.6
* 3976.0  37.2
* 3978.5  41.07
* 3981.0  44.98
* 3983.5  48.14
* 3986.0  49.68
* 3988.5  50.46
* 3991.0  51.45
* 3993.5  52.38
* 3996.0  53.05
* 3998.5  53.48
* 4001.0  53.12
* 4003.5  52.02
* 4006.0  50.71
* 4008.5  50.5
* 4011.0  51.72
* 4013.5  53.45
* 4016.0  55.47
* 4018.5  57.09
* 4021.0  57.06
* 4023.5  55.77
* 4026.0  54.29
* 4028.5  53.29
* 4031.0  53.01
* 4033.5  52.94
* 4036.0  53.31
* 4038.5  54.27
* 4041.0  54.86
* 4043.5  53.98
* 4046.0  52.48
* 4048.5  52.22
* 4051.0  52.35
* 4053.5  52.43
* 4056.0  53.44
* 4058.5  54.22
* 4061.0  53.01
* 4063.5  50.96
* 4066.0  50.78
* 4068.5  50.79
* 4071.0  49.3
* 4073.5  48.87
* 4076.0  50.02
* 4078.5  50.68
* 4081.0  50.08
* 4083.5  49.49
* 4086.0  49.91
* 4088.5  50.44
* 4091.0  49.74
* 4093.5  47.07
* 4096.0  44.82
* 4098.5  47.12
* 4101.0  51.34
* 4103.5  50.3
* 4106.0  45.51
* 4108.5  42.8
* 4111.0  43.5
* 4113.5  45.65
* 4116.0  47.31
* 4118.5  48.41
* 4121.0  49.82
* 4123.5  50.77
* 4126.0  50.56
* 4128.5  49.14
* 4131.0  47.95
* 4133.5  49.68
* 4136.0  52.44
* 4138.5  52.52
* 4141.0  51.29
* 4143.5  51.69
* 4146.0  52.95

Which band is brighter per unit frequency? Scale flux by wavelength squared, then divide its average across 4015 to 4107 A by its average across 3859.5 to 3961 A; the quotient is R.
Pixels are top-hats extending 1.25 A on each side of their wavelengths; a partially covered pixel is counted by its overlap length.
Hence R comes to 1.3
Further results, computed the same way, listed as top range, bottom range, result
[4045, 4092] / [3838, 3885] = 1.22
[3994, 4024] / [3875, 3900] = 1.35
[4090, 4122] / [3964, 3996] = 1.19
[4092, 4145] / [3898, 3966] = 1.25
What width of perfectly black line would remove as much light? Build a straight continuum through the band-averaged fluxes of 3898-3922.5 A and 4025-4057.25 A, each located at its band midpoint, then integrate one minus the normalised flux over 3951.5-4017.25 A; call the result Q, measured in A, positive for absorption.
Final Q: 6.4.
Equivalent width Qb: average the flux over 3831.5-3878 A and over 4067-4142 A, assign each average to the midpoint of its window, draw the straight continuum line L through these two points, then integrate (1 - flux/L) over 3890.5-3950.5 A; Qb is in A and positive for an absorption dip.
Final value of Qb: 4.8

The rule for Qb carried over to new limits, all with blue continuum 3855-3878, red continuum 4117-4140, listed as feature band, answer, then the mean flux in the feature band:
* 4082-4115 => 1.7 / 47.5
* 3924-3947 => 6.1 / 36.9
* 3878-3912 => 4.4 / 43.8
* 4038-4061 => -1.4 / 53.3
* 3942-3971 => 4.7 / 42.2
